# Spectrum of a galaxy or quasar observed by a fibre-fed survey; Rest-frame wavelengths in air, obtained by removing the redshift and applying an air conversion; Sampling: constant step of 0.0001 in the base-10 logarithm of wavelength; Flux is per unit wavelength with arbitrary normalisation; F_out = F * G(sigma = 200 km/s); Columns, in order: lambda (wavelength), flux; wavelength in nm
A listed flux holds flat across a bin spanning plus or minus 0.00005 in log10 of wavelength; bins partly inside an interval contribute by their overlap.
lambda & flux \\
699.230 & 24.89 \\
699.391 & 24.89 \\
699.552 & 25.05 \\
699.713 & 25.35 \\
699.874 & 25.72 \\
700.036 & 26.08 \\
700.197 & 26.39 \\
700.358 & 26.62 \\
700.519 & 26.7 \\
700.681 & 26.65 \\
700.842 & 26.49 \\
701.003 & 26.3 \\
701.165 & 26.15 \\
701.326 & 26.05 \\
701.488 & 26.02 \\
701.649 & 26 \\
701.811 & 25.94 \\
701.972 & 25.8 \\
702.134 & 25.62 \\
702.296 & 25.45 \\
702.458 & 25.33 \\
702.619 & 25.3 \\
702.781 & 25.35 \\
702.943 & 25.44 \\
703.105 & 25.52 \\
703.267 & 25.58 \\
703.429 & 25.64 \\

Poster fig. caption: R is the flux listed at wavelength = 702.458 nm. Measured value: 25.33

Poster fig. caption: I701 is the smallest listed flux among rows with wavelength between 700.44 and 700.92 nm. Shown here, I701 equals 26.49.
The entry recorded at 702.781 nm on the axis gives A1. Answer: 25.35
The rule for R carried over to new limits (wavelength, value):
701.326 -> 26.05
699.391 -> 24.89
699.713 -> 25.35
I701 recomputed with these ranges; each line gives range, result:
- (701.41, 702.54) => 25.33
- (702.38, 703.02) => 25.3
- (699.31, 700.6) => 24.89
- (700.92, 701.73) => 26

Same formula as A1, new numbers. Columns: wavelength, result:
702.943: 25.44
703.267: 25.58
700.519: 26.7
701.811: 25.94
